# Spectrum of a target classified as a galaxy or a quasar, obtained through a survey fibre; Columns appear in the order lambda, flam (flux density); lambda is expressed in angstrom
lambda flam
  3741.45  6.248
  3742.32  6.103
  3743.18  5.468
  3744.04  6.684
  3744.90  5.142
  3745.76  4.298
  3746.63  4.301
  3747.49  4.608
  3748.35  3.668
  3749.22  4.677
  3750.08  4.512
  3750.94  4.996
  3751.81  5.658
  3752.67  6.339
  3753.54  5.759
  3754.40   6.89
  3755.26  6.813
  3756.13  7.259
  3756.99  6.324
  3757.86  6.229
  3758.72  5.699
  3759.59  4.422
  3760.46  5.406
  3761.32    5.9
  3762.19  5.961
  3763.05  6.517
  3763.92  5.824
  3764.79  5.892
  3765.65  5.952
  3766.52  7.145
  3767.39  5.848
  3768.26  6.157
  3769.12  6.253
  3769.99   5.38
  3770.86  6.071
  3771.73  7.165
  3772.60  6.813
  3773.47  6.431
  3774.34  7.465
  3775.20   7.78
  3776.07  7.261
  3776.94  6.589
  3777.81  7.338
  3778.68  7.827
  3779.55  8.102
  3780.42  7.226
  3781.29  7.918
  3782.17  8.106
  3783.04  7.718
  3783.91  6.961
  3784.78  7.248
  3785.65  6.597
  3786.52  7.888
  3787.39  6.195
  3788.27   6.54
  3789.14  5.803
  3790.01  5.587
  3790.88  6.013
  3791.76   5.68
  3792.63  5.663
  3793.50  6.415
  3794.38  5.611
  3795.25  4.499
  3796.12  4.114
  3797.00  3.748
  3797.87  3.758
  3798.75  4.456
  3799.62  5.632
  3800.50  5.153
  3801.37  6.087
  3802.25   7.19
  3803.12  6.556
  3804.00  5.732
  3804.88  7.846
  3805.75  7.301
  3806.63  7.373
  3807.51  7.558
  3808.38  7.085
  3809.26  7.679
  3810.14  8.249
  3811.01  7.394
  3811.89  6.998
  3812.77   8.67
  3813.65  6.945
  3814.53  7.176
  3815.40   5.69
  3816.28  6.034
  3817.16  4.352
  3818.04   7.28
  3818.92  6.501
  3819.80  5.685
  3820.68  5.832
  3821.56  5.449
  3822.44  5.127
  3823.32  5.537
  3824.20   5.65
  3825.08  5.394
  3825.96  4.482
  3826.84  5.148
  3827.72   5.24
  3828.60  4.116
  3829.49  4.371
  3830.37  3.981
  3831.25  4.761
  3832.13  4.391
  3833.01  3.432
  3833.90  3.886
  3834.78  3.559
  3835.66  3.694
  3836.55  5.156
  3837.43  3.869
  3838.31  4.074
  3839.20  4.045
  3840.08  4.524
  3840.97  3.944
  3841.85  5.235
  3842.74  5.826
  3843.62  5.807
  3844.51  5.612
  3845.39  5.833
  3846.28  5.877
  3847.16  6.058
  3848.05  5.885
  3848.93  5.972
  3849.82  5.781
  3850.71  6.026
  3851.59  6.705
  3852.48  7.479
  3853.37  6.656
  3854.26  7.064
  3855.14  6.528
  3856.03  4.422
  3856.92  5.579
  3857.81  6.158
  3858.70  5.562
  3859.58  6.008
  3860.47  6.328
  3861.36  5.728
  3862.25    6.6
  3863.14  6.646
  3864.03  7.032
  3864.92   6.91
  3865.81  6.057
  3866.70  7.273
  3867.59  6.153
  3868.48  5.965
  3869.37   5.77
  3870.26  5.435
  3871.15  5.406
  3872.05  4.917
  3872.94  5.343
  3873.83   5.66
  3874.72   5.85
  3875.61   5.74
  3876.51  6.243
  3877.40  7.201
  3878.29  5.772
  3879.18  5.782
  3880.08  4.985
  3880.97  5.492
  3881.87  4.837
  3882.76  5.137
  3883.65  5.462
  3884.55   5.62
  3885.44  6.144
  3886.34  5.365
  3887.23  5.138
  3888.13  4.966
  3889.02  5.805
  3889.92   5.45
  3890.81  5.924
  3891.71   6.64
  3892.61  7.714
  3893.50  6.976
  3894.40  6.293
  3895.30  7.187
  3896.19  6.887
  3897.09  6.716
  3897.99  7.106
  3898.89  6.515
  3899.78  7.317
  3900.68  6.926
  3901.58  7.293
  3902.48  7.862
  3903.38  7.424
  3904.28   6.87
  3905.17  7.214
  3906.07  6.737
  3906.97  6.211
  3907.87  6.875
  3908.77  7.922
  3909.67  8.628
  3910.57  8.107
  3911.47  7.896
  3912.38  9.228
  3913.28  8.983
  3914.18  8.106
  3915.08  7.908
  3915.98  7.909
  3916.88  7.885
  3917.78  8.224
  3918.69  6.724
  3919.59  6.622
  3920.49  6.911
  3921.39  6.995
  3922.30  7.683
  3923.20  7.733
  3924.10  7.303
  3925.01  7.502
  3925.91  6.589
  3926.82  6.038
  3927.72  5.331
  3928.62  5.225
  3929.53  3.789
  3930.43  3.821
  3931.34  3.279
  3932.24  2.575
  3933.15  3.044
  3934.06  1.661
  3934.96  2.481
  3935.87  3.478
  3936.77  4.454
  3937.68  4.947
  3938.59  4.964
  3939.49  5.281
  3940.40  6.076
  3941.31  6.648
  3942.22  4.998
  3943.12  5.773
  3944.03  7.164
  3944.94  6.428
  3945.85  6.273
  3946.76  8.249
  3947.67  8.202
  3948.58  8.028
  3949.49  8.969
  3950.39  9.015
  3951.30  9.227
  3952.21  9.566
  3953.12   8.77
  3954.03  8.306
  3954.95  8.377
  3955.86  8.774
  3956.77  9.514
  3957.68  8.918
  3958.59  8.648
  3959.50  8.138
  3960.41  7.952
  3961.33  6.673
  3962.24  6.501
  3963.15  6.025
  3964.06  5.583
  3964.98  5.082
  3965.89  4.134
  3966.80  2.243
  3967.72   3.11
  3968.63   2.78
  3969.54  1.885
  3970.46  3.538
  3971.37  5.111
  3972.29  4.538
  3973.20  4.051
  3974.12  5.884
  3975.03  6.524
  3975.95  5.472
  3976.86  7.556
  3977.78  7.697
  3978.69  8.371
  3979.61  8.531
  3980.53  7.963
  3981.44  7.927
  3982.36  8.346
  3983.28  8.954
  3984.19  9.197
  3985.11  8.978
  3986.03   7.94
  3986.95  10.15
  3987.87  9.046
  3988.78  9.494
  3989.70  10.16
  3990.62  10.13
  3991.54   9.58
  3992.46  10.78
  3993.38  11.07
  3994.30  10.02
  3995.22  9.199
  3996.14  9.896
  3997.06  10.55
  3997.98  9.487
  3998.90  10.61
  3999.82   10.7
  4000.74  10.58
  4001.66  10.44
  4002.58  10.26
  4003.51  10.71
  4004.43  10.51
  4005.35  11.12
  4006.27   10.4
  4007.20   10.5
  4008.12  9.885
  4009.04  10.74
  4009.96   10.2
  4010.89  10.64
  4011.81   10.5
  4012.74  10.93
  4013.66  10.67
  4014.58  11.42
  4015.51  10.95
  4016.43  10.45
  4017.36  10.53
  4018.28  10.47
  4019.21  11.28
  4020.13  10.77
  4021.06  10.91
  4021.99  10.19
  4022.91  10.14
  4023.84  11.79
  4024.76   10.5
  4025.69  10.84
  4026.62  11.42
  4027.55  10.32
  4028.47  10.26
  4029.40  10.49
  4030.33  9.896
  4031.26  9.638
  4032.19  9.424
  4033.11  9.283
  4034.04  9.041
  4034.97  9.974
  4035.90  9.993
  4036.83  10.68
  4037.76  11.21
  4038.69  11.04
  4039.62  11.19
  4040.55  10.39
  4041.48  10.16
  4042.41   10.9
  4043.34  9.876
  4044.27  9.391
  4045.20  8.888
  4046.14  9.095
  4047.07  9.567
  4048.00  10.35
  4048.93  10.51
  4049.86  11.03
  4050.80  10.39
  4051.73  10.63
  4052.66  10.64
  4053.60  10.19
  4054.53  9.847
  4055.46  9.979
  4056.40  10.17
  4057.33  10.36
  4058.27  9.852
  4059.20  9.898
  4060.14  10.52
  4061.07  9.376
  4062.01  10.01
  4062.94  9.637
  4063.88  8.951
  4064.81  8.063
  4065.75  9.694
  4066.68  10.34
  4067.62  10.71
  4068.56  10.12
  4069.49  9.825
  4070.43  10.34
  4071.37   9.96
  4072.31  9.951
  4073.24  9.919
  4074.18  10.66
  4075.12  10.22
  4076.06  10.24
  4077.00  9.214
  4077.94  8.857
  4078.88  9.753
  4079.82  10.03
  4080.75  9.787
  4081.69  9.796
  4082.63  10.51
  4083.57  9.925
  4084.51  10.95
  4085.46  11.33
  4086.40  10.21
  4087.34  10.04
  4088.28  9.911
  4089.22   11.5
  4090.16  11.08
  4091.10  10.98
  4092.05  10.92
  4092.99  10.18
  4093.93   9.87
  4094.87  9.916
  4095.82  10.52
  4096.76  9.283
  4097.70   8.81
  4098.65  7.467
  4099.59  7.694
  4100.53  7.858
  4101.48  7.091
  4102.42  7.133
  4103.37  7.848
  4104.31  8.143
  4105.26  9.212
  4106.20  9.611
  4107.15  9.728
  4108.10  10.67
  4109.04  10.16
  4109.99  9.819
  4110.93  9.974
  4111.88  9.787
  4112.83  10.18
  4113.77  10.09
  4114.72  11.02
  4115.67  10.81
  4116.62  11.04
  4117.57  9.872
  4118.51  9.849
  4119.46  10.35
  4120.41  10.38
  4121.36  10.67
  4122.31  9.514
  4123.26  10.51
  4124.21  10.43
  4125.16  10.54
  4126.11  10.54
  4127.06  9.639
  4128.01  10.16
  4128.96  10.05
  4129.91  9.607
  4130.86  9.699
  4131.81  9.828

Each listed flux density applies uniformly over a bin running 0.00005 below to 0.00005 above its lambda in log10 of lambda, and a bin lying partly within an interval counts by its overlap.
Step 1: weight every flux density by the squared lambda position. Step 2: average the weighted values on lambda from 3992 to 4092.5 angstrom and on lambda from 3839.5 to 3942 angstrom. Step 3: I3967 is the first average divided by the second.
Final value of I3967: 1.8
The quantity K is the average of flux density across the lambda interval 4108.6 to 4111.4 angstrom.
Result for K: 9.99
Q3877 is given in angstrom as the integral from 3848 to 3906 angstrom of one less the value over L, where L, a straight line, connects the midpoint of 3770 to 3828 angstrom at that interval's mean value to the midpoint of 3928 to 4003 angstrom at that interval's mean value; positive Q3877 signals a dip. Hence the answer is 4.59 angstrom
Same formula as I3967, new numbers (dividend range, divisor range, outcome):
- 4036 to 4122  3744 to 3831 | 1.89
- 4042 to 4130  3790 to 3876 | 1.96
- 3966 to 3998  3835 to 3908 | 1.33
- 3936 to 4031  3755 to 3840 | 1.56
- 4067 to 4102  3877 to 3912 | 1.66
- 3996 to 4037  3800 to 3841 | 2.04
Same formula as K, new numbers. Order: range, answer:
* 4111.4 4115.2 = 10.3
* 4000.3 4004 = 10.5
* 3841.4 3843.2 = 5.54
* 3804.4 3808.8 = 7.42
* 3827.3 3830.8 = 4.42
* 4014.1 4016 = 11.2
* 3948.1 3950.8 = 8.69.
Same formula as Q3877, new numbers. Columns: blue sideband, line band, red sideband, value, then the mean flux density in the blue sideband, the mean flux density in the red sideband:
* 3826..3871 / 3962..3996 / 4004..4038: 8.0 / 5.48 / 10.5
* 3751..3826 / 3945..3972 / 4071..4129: 4.8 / 6.35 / 9.87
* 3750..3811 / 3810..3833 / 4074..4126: 3.7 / 6.38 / 9.85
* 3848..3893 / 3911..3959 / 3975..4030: 7.2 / 5.96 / 9.95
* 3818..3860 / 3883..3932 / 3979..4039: 3.4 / 5.3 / 10.1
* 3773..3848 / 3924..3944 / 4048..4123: 7.6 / 5.93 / 9.89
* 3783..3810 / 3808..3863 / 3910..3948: 4.7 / 6.18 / 6.15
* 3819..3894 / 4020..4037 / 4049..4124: -2.9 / 5.57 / 9.89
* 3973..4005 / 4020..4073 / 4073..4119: -3.8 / 9.1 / 9.78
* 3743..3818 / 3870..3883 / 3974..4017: 3.6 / 6.26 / 9.63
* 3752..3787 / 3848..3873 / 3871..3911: 1.2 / 6.66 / 6.36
